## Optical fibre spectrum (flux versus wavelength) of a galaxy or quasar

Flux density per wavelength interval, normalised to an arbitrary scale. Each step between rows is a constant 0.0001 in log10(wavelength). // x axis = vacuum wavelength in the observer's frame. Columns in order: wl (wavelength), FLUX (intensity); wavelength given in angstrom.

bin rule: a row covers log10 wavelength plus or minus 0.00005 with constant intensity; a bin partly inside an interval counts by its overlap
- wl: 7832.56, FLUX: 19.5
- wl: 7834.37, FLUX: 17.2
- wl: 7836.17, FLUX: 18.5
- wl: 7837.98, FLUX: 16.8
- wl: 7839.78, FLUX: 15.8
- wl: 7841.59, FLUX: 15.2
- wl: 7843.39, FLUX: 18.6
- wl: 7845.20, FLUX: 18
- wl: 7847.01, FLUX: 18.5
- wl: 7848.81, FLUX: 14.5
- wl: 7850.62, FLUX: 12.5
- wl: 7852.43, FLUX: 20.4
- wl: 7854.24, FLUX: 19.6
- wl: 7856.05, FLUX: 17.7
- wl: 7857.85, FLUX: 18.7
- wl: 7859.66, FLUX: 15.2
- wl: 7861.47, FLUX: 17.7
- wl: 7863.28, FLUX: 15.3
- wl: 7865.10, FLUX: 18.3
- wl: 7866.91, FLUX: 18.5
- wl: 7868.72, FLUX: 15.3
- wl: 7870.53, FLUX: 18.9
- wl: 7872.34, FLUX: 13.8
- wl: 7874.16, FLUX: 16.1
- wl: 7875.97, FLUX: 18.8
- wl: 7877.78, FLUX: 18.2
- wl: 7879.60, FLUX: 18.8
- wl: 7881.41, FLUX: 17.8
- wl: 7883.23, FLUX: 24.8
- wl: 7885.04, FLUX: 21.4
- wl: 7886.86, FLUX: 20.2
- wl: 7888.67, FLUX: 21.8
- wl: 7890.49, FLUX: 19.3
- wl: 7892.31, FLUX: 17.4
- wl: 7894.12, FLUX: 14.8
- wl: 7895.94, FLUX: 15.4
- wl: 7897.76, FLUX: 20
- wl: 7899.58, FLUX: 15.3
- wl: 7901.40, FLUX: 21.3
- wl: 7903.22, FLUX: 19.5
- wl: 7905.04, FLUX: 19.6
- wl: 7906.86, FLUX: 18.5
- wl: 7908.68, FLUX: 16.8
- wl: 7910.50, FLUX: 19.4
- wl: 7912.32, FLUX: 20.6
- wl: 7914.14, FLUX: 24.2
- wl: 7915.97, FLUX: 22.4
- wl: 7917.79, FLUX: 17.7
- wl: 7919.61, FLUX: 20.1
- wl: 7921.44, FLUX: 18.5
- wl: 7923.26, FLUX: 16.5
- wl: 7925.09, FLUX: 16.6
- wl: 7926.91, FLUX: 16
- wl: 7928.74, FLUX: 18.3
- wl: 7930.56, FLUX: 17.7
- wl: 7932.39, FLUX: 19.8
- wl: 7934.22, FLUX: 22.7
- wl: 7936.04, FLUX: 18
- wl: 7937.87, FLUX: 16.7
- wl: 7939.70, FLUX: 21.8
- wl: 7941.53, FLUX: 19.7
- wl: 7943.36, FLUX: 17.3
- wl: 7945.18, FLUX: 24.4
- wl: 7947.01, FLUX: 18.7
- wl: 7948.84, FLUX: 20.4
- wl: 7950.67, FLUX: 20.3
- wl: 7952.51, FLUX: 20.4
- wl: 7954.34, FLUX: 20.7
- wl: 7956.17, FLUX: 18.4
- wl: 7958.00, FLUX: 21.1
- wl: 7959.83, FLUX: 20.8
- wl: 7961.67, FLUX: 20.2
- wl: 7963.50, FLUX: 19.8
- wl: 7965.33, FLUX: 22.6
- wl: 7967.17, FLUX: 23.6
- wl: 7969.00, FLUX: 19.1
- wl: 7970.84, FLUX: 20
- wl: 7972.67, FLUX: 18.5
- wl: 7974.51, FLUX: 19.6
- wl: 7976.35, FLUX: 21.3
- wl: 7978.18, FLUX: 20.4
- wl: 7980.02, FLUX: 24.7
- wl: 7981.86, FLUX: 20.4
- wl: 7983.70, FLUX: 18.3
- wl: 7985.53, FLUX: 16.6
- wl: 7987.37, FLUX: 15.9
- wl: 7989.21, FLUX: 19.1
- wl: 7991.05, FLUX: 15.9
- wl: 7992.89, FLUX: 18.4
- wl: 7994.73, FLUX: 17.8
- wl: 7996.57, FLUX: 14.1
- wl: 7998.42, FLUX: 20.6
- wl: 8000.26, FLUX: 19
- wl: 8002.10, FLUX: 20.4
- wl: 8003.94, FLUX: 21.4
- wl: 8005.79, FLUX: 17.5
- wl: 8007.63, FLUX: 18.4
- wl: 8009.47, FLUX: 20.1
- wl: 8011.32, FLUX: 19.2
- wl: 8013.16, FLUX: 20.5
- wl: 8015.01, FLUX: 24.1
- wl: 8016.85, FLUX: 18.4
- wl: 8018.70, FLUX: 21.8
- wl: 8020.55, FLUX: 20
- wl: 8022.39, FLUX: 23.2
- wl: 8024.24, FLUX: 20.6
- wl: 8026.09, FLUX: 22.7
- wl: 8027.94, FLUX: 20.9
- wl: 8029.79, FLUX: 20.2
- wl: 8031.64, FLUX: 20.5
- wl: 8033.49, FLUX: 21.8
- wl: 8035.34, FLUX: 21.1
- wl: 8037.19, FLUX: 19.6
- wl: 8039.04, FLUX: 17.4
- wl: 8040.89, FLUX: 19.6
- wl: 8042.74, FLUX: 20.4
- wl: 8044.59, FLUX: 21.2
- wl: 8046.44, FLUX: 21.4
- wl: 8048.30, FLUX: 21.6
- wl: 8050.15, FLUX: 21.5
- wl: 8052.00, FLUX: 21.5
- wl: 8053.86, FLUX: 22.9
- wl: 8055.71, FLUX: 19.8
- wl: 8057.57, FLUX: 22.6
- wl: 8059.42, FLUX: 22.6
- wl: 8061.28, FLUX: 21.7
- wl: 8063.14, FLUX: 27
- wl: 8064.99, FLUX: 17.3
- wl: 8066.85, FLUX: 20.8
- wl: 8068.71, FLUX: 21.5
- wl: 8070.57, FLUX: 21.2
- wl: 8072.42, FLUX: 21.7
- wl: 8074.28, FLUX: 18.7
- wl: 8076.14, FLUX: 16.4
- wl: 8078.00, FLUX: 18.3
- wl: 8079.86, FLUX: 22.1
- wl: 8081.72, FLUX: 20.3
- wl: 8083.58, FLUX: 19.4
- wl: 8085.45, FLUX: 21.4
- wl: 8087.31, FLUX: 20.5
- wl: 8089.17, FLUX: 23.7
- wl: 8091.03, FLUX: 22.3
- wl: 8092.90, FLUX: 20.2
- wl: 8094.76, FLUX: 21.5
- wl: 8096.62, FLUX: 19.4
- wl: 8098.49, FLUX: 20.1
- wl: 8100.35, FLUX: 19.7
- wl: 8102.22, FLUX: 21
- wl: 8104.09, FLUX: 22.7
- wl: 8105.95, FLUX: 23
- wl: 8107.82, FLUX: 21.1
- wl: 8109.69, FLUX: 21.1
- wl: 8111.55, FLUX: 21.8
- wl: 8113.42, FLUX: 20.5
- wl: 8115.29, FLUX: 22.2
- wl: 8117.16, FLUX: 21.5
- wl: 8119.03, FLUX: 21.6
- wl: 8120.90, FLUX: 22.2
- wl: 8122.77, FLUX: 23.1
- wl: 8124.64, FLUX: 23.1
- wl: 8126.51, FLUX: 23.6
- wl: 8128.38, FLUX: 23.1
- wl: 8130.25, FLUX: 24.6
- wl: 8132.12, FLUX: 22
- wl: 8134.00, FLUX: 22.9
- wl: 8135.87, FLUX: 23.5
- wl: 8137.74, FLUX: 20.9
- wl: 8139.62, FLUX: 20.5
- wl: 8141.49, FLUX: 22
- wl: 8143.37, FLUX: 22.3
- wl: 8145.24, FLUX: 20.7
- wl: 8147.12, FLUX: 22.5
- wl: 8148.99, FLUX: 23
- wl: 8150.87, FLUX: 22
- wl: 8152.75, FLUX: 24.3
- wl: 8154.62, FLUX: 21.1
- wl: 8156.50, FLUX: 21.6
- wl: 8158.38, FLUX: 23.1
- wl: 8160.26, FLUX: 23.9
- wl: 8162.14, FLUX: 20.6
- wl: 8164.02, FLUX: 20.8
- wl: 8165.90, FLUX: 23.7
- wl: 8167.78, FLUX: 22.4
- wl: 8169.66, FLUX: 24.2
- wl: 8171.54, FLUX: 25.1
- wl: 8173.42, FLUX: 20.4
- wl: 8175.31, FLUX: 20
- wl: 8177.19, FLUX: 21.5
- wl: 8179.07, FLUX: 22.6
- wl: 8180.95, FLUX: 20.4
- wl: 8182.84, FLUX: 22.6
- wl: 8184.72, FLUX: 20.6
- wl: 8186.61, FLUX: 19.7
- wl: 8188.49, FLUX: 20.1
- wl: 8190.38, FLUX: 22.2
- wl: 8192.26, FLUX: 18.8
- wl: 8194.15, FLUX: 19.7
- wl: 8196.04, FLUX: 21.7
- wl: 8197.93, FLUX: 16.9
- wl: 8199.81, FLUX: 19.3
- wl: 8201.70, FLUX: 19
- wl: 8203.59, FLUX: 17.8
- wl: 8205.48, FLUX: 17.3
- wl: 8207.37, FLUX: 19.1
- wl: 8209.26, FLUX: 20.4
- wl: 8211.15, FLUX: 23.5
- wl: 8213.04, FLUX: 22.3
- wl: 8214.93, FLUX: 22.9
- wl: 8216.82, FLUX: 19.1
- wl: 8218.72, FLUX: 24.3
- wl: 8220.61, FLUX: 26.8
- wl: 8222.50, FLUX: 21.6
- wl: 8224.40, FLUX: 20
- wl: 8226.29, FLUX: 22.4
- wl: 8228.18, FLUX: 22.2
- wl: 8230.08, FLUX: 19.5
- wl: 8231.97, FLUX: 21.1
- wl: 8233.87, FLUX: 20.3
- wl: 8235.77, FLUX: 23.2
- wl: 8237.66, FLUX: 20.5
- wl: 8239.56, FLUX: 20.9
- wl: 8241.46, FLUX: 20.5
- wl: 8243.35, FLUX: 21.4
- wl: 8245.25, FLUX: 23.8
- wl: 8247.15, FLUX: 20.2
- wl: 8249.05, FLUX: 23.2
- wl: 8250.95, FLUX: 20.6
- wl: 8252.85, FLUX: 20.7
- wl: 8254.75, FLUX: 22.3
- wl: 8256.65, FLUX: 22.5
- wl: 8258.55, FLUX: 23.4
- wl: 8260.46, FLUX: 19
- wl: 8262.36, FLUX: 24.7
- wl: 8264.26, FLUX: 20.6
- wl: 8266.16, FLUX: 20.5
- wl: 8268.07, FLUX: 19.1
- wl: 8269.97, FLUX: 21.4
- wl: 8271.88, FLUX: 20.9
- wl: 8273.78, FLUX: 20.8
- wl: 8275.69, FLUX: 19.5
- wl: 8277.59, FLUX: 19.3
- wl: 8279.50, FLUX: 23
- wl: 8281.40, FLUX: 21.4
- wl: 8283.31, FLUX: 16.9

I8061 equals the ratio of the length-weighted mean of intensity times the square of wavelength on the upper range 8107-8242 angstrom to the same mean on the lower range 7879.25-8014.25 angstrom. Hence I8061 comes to 1.2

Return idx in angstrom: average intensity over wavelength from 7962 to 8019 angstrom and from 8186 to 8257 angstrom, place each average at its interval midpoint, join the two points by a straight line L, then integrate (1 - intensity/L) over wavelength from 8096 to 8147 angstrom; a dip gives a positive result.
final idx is -3.8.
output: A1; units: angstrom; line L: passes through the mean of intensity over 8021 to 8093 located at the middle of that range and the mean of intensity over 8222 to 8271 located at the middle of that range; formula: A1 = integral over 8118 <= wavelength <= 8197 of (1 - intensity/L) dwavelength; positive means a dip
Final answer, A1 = -3.1 angstrom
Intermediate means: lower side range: 21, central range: 22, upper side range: 21.4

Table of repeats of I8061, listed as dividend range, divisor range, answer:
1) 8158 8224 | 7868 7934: 1.22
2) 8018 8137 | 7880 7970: 1.13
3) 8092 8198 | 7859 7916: 1.25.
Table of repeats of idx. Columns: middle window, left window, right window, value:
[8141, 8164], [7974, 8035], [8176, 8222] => -1.8 angstrom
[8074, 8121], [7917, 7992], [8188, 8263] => -1.2 angstrom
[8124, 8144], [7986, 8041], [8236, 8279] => -2.1 angstrom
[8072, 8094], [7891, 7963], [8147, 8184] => 0.8 angstrom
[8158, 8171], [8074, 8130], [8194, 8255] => -1.0 angstrom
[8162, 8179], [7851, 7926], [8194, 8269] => -1.2 angstrom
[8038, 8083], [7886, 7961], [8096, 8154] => 0.7 angstrom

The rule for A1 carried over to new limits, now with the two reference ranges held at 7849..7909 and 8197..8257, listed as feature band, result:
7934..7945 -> -0.5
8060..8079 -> -0.7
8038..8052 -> -0.7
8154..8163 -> -0.7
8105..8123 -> -1.5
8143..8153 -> -0.9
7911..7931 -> -0.6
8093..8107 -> -0.7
